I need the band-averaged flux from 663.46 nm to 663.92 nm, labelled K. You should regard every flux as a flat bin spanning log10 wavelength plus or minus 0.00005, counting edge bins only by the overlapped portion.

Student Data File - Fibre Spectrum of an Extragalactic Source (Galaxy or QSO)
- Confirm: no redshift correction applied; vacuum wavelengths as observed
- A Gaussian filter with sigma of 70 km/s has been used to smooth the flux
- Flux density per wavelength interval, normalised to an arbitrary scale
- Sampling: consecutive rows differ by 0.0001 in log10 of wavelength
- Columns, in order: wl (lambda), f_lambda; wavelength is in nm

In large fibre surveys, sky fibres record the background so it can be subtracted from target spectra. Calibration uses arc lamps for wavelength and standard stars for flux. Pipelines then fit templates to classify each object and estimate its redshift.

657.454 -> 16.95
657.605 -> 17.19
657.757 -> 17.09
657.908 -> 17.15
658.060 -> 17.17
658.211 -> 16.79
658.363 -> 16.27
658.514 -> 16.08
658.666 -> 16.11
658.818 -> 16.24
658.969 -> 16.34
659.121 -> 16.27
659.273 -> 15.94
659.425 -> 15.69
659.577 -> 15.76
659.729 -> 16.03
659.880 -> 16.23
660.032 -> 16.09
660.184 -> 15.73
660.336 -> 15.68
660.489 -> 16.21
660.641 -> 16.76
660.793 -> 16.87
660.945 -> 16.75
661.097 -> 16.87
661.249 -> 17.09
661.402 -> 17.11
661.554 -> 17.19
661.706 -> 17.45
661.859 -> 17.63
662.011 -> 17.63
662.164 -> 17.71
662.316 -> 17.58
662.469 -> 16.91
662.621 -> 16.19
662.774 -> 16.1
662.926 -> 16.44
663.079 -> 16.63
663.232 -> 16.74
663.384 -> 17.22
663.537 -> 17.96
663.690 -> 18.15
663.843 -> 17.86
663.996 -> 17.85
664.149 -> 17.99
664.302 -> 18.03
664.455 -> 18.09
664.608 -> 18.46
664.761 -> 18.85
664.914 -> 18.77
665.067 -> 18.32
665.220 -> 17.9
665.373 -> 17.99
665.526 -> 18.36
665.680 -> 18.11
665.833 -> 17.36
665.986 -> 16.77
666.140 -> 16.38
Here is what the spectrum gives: 18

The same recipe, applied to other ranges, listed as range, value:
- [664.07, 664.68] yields 18.1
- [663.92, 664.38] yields 18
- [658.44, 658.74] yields 16.1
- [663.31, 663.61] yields 17.6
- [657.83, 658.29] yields 17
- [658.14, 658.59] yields 16.4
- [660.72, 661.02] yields 16.8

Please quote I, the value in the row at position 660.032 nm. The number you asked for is 16.09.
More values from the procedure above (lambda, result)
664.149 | 17.99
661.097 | 16.87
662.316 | 17.58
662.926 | 16.44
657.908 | 17.15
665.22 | 17.9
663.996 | 17.85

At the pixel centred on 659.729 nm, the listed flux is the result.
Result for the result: 16.03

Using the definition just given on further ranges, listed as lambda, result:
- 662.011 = 17.63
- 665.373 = 17.99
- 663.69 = 18.15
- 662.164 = 17.71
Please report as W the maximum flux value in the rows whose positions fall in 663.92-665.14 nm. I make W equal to 18.85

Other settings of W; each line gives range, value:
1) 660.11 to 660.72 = 16.76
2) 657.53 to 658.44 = 17.19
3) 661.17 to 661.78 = 17.45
